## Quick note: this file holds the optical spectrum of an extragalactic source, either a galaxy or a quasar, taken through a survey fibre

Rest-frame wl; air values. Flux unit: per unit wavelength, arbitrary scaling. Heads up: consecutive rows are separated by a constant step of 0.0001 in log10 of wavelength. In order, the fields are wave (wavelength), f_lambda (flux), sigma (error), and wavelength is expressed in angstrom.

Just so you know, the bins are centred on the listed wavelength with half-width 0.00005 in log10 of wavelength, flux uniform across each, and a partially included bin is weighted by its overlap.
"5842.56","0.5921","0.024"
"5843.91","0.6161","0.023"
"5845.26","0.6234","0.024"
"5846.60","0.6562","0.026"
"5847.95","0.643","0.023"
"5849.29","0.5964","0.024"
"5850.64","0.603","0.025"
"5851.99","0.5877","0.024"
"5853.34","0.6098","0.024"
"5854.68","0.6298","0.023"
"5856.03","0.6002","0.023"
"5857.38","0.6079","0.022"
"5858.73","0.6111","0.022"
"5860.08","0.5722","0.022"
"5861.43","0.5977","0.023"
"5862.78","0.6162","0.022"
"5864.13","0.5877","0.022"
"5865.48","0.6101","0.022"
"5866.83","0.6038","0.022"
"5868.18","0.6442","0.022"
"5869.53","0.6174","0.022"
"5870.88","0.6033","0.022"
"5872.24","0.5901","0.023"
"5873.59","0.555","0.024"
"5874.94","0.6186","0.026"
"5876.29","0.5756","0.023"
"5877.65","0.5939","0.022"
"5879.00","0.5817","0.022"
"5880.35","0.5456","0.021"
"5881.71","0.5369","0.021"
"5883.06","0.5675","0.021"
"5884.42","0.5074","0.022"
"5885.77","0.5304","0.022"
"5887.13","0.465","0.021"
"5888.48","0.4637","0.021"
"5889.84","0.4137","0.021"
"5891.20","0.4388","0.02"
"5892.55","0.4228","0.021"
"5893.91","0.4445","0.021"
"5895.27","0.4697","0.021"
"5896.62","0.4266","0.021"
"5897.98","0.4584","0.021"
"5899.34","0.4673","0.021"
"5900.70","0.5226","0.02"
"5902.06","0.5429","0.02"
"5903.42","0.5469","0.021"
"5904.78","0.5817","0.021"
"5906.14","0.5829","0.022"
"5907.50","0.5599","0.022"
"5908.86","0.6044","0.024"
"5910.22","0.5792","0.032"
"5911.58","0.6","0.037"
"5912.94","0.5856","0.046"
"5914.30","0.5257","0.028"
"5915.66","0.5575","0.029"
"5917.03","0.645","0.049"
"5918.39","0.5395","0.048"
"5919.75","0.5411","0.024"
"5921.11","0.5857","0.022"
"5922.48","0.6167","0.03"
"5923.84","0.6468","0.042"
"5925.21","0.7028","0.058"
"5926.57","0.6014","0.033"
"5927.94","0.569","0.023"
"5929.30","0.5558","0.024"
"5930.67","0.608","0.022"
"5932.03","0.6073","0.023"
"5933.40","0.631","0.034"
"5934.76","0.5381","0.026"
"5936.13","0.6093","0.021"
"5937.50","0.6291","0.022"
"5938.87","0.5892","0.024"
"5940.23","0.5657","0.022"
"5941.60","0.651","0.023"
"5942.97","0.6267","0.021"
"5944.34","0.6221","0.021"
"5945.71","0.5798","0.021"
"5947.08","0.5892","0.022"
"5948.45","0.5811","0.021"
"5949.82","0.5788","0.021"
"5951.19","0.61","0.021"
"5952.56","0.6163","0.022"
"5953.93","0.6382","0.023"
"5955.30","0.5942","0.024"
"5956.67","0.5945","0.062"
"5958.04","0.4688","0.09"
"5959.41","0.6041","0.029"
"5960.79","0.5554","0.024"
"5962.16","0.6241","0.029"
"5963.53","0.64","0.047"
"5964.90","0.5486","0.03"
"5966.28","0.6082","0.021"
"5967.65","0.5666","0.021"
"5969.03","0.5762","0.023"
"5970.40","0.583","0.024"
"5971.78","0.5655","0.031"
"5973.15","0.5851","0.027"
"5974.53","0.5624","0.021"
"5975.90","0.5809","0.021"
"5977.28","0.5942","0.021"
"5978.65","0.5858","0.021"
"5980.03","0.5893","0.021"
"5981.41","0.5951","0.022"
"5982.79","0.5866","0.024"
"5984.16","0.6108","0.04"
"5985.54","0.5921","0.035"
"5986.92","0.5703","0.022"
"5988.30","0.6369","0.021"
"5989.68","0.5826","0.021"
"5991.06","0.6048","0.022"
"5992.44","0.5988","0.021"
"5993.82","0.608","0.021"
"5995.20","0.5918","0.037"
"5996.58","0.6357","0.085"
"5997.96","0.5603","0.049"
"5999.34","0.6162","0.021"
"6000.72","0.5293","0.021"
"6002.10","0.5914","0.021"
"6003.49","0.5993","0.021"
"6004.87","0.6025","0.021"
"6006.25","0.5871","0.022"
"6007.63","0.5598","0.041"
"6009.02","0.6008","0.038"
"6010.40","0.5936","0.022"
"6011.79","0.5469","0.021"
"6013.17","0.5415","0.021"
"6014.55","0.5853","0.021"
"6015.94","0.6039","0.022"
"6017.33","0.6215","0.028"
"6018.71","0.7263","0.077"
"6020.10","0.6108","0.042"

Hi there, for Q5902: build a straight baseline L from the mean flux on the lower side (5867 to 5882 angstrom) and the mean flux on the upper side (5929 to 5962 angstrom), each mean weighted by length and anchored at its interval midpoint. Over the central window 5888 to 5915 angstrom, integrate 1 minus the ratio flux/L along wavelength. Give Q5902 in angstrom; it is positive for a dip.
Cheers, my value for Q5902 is 3.6 angstrom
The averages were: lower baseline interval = 0.589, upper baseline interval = 0.594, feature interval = 0.512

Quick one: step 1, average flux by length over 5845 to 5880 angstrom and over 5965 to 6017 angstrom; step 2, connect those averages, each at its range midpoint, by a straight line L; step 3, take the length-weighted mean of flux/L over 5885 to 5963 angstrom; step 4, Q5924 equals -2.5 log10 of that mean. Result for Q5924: 0.06 mag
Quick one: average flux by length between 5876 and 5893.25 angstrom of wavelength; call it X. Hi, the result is 0.509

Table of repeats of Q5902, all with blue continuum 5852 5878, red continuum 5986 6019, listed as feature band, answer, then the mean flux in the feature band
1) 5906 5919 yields 0.5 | 0.578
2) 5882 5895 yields 2.7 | 0.474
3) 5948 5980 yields 0.6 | 0.586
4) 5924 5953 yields -0.3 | 0.603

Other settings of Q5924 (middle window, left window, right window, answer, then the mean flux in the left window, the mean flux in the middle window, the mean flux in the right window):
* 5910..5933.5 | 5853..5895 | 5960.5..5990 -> -0.039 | 0.559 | 0.594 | 0.589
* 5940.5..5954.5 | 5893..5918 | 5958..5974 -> -0.073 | 0.538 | 0.608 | 0.581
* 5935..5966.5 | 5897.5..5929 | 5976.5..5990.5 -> -0.021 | 0.573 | 0.596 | 0.594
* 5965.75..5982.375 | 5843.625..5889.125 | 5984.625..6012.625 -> 0.013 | 0.587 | 0.582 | 0.59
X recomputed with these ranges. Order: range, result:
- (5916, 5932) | 0.6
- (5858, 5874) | 0.601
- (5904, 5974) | 0.591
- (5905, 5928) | 0.591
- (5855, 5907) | 0.546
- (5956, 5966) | 0.578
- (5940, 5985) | 0.59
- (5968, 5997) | 0.591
